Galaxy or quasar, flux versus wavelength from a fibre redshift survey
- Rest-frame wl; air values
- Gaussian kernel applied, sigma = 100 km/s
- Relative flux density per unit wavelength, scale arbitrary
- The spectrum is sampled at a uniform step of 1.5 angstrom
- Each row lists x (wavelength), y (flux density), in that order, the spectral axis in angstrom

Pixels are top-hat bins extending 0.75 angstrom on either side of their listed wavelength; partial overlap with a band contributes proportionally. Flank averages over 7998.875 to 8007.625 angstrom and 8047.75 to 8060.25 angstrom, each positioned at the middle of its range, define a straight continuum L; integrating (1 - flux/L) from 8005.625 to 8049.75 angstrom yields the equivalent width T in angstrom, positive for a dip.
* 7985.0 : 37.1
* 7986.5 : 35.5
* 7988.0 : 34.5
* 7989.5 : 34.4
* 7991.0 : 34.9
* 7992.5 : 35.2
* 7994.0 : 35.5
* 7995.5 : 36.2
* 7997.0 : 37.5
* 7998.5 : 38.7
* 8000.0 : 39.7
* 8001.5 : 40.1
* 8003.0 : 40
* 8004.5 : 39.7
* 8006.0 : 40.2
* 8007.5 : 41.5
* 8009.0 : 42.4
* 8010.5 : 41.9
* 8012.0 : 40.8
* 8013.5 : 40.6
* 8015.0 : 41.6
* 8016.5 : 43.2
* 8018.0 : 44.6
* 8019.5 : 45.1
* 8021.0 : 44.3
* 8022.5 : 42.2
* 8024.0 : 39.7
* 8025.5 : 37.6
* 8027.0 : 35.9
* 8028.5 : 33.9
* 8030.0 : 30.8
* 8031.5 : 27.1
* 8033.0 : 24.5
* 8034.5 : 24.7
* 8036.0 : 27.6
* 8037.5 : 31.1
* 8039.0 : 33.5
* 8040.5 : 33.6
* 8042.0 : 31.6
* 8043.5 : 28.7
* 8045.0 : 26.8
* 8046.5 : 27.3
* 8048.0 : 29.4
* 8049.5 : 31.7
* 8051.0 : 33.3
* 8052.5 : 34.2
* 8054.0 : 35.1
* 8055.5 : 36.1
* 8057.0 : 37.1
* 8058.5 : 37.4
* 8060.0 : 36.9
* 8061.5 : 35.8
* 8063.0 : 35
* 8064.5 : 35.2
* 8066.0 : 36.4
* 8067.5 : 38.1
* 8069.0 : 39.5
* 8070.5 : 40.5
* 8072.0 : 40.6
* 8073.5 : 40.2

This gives 2.5 angstrom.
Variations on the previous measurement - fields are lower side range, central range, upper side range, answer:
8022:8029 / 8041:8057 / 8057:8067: 2.2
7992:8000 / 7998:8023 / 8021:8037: -4.6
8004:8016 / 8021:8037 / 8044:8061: 2.0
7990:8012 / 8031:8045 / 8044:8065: 2.4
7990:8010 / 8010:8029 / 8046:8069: -1.9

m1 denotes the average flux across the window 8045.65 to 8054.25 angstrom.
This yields 31.6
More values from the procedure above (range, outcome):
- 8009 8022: 42.7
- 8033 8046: 29.4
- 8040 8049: 29.5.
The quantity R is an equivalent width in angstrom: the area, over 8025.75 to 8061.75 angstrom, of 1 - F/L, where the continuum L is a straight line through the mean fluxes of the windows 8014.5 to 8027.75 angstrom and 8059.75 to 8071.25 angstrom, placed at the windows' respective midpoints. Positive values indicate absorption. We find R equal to 6.8 angstrom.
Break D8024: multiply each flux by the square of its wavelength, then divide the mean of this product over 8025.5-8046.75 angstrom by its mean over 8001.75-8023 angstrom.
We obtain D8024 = 0.7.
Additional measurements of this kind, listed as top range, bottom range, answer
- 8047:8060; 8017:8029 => 0.85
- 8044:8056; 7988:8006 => 0.85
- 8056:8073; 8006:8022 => 0.89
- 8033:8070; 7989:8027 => 0.84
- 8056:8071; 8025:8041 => 1.21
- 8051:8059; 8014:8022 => 0.83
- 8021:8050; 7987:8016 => 0.83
